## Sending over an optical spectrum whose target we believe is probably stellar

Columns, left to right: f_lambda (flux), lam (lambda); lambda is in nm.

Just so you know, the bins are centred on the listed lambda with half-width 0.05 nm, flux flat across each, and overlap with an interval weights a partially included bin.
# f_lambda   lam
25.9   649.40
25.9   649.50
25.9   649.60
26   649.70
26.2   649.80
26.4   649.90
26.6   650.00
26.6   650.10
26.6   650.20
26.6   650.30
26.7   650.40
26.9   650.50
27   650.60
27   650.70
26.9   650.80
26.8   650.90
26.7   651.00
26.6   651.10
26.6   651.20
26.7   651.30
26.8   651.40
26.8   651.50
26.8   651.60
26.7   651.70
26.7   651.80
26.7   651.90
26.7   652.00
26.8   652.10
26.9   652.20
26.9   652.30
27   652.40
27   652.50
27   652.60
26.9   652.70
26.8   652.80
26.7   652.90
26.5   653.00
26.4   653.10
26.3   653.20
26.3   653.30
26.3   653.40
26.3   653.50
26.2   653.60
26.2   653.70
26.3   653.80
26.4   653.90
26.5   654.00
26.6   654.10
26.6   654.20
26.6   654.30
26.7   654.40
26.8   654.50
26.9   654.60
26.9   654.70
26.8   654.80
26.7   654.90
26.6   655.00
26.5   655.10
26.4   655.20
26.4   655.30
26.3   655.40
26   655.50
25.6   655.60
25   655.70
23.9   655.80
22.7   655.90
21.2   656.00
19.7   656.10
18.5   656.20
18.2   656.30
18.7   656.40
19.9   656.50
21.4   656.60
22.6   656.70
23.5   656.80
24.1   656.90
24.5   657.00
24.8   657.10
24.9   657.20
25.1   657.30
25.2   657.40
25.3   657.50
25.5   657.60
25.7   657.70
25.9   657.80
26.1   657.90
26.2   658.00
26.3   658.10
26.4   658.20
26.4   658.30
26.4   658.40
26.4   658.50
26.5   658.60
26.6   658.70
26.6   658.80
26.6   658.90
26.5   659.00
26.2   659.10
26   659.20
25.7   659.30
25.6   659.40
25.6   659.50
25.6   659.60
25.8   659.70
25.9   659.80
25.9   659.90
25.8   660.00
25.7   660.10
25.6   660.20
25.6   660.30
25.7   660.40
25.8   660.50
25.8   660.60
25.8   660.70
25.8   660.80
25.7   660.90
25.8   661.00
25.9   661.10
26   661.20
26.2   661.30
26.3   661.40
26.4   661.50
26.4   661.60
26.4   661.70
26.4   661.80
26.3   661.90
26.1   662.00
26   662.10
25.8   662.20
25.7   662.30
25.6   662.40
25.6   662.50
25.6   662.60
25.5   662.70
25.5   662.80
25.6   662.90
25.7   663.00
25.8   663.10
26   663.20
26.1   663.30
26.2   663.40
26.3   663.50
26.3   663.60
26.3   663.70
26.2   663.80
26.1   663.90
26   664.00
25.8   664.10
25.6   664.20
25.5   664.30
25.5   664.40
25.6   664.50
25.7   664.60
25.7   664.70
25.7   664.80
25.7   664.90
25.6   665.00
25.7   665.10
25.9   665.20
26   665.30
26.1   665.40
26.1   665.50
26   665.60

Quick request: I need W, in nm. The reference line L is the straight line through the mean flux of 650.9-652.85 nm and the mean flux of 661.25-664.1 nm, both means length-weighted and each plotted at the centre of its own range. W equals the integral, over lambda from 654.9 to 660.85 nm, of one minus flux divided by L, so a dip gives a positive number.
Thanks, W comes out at 0.32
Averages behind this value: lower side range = 26.8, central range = 24.9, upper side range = 26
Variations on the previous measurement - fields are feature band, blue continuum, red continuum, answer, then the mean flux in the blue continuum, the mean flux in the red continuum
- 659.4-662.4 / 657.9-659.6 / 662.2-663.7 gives 0.013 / 26.2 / 25.8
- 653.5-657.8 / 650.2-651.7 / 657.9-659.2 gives 0.297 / 26.8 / 26.4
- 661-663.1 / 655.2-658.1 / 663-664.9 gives -0.050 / 23.8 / 25.9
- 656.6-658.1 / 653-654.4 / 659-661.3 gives 0.068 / 26.4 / 25.8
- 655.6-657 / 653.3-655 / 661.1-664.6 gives 0.247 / 26.5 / 25.9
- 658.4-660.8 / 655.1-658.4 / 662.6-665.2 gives -0.116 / 24.1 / 25.8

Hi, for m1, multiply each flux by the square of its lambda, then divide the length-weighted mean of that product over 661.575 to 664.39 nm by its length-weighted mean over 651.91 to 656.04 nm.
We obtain 1.0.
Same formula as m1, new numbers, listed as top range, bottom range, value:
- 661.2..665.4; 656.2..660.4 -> 1.05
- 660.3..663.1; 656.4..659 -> 1.05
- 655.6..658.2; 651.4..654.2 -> 0.89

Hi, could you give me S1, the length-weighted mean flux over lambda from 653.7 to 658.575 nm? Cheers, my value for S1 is 24.9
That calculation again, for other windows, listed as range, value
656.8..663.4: 25.8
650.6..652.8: 26.8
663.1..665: 25.9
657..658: 25.4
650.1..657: 25.6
